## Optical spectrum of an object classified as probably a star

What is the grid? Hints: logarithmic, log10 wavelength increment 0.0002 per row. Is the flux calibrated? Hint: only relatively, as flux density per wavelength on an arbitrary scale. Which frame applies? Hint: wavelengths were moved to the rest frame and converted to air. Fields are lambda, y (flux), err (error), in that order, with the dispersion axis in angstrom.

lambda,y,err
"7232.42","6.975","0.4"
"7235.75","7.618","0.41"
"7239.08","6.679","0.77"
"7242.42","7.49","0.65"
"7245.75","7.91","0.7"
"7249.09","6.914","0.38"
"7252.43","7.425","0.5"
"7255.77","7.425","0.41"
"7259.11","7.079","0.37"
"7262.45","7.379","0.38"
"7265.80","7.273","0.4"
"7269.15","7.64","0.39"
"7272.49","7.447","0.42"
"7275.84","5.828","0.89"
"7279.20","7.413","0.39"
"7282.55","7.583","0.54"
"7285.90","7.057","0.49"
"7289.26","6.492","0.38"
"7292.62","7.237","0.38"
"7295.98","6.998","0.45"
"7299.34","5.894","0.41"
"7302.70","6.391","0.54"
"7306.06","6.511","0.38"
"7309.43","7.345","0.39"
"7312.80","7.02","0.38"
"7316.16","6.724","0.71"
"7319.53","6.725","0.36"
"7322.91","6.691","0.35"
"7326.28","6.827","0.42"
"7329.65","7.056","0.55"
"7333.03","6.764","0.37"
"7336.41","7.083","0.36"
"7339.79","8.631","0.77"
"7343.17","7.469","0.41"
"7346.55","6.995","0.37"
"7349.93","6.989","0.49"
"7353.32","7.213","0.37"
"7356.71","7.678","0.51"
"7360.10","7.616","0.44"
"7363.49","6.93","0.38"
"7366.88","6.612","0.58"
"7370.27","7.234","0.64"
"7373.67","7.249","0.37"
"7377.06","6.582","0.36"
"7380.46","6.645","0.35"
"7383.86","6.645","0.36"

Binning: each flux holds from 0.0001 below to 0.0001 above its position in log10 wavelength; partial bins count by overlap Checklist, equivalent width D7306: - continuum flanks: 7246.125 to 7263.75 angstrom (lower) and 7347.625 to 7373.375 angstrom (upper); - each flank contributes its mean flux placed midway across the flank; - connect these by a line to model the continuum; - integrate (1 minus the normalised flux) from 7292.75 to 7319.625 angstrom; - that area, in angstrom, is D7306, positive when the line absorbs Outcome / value 1.9 angstrom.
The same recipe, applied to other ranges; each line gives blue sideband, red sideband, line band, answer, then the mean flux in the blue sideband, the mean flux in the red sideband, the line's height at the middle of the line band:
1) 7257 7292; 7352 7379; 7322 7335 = 0.51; 7.13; 7.13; 7.13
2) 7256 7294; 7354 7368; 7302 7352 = 1.16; 7.14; 7.23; 7.2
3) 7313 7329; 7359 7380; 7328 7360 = -2.06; 6.79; 7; 6.89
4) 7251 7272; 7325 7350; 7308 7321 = 0.61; 7.38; 7.25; 7.29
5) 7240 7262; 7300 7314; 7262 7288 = -0.34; 7.35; 6.74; 7.09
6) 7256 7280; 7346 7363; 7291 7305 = 1.13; 7.16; 7.29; 7.2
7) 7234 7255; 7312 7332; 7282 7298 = 0.07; 7.34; 6.83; 7.04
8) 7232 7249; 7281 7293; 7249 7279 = 0.06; 7.32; 7.07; 7.2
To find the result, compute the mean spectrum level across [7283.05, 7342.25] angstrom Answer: 6.93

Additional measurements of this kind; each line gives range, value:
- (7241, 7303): 7.11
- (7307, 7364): 7.16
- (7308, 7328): 6.88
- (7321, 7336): 6.85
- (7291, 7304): 6.64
